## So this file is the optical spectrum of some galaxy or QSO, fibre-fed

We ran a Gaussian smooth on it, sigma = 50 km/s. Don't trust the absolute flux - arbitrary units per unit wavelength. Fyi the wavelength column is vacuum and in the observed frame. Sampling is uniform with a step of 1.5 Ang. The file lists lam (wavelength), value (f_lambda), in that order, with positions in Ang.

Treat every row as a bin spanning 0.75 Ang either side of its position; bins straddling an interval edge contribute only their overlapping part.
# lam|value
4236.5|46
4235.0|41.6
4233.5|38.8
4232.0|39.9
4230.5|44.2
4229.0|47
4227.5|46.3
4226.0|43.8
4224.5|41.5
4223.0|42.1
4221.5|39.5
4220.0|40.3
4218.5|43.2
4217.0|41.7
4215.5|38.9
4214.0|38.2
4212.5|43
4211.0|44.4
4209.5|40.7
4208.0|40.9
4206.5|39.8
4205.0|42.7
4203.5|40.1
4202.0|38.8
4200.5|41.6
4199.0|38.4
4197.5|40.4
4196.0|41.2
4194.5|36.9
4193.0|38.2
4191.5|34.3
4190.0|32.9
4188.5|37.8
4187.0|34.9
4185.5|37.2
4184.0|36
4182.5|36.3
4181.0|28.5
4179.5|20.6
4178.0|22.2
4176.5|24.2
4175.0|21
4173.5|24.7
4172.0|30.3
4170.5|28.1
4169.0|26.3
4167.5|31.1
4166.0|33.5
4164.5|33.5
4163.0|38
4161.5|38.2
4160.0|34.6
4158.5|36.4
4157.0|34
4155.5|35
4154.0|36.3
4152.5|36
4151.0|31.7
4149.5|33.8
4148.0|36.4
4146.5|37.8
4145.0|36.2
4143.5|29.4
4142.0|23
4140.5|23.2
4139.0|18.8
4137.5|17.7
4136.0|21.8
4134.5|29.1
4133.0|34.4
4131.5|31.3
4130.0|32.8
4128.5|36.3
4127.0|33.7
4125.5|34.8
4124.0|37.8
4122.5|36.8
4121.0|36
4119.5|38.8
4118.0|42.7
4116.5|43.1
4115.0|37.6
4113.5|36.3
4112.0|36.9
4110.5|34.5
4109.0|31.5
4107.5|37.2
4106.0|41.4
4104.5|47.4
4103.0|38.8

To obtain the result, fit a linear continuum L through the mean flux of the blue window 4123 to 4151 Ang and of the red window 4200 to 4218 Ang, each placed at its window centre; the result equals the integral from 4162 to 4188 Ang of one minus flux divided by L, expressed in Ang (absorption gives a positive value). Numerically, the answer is 4.4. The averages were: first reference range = 30.6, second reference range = 40.9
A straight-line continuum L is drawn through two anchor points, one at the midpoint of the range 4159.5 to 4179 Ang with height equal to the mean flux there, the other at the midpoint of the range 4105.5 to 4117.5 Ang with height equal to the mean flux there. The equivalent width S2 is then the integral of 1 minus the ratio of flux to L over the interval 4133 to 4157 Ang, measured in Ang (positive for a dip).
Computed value 1.91 Ang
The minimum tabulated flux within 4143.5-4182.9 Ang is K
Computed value 20.6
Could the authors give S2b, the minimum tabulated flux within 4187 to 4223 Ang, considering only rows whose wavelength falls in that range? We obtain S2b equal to 32.9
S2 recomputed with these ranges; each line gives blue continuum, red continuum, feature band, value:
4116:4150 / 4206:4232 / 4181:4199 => 1.0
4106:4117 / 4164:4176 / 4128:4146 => 2.9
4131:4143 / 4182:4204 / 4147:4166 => -3.9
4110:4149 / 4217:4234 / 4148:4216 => 5.8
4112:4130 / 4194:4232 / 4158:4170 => 1.7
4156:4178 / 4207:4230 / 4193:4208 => -0.7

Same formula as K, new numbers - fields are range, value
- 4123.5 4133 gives 31.3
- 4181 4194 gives 28.5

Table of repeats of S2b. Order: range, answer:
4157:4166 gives 33.5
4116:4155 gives 17.7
